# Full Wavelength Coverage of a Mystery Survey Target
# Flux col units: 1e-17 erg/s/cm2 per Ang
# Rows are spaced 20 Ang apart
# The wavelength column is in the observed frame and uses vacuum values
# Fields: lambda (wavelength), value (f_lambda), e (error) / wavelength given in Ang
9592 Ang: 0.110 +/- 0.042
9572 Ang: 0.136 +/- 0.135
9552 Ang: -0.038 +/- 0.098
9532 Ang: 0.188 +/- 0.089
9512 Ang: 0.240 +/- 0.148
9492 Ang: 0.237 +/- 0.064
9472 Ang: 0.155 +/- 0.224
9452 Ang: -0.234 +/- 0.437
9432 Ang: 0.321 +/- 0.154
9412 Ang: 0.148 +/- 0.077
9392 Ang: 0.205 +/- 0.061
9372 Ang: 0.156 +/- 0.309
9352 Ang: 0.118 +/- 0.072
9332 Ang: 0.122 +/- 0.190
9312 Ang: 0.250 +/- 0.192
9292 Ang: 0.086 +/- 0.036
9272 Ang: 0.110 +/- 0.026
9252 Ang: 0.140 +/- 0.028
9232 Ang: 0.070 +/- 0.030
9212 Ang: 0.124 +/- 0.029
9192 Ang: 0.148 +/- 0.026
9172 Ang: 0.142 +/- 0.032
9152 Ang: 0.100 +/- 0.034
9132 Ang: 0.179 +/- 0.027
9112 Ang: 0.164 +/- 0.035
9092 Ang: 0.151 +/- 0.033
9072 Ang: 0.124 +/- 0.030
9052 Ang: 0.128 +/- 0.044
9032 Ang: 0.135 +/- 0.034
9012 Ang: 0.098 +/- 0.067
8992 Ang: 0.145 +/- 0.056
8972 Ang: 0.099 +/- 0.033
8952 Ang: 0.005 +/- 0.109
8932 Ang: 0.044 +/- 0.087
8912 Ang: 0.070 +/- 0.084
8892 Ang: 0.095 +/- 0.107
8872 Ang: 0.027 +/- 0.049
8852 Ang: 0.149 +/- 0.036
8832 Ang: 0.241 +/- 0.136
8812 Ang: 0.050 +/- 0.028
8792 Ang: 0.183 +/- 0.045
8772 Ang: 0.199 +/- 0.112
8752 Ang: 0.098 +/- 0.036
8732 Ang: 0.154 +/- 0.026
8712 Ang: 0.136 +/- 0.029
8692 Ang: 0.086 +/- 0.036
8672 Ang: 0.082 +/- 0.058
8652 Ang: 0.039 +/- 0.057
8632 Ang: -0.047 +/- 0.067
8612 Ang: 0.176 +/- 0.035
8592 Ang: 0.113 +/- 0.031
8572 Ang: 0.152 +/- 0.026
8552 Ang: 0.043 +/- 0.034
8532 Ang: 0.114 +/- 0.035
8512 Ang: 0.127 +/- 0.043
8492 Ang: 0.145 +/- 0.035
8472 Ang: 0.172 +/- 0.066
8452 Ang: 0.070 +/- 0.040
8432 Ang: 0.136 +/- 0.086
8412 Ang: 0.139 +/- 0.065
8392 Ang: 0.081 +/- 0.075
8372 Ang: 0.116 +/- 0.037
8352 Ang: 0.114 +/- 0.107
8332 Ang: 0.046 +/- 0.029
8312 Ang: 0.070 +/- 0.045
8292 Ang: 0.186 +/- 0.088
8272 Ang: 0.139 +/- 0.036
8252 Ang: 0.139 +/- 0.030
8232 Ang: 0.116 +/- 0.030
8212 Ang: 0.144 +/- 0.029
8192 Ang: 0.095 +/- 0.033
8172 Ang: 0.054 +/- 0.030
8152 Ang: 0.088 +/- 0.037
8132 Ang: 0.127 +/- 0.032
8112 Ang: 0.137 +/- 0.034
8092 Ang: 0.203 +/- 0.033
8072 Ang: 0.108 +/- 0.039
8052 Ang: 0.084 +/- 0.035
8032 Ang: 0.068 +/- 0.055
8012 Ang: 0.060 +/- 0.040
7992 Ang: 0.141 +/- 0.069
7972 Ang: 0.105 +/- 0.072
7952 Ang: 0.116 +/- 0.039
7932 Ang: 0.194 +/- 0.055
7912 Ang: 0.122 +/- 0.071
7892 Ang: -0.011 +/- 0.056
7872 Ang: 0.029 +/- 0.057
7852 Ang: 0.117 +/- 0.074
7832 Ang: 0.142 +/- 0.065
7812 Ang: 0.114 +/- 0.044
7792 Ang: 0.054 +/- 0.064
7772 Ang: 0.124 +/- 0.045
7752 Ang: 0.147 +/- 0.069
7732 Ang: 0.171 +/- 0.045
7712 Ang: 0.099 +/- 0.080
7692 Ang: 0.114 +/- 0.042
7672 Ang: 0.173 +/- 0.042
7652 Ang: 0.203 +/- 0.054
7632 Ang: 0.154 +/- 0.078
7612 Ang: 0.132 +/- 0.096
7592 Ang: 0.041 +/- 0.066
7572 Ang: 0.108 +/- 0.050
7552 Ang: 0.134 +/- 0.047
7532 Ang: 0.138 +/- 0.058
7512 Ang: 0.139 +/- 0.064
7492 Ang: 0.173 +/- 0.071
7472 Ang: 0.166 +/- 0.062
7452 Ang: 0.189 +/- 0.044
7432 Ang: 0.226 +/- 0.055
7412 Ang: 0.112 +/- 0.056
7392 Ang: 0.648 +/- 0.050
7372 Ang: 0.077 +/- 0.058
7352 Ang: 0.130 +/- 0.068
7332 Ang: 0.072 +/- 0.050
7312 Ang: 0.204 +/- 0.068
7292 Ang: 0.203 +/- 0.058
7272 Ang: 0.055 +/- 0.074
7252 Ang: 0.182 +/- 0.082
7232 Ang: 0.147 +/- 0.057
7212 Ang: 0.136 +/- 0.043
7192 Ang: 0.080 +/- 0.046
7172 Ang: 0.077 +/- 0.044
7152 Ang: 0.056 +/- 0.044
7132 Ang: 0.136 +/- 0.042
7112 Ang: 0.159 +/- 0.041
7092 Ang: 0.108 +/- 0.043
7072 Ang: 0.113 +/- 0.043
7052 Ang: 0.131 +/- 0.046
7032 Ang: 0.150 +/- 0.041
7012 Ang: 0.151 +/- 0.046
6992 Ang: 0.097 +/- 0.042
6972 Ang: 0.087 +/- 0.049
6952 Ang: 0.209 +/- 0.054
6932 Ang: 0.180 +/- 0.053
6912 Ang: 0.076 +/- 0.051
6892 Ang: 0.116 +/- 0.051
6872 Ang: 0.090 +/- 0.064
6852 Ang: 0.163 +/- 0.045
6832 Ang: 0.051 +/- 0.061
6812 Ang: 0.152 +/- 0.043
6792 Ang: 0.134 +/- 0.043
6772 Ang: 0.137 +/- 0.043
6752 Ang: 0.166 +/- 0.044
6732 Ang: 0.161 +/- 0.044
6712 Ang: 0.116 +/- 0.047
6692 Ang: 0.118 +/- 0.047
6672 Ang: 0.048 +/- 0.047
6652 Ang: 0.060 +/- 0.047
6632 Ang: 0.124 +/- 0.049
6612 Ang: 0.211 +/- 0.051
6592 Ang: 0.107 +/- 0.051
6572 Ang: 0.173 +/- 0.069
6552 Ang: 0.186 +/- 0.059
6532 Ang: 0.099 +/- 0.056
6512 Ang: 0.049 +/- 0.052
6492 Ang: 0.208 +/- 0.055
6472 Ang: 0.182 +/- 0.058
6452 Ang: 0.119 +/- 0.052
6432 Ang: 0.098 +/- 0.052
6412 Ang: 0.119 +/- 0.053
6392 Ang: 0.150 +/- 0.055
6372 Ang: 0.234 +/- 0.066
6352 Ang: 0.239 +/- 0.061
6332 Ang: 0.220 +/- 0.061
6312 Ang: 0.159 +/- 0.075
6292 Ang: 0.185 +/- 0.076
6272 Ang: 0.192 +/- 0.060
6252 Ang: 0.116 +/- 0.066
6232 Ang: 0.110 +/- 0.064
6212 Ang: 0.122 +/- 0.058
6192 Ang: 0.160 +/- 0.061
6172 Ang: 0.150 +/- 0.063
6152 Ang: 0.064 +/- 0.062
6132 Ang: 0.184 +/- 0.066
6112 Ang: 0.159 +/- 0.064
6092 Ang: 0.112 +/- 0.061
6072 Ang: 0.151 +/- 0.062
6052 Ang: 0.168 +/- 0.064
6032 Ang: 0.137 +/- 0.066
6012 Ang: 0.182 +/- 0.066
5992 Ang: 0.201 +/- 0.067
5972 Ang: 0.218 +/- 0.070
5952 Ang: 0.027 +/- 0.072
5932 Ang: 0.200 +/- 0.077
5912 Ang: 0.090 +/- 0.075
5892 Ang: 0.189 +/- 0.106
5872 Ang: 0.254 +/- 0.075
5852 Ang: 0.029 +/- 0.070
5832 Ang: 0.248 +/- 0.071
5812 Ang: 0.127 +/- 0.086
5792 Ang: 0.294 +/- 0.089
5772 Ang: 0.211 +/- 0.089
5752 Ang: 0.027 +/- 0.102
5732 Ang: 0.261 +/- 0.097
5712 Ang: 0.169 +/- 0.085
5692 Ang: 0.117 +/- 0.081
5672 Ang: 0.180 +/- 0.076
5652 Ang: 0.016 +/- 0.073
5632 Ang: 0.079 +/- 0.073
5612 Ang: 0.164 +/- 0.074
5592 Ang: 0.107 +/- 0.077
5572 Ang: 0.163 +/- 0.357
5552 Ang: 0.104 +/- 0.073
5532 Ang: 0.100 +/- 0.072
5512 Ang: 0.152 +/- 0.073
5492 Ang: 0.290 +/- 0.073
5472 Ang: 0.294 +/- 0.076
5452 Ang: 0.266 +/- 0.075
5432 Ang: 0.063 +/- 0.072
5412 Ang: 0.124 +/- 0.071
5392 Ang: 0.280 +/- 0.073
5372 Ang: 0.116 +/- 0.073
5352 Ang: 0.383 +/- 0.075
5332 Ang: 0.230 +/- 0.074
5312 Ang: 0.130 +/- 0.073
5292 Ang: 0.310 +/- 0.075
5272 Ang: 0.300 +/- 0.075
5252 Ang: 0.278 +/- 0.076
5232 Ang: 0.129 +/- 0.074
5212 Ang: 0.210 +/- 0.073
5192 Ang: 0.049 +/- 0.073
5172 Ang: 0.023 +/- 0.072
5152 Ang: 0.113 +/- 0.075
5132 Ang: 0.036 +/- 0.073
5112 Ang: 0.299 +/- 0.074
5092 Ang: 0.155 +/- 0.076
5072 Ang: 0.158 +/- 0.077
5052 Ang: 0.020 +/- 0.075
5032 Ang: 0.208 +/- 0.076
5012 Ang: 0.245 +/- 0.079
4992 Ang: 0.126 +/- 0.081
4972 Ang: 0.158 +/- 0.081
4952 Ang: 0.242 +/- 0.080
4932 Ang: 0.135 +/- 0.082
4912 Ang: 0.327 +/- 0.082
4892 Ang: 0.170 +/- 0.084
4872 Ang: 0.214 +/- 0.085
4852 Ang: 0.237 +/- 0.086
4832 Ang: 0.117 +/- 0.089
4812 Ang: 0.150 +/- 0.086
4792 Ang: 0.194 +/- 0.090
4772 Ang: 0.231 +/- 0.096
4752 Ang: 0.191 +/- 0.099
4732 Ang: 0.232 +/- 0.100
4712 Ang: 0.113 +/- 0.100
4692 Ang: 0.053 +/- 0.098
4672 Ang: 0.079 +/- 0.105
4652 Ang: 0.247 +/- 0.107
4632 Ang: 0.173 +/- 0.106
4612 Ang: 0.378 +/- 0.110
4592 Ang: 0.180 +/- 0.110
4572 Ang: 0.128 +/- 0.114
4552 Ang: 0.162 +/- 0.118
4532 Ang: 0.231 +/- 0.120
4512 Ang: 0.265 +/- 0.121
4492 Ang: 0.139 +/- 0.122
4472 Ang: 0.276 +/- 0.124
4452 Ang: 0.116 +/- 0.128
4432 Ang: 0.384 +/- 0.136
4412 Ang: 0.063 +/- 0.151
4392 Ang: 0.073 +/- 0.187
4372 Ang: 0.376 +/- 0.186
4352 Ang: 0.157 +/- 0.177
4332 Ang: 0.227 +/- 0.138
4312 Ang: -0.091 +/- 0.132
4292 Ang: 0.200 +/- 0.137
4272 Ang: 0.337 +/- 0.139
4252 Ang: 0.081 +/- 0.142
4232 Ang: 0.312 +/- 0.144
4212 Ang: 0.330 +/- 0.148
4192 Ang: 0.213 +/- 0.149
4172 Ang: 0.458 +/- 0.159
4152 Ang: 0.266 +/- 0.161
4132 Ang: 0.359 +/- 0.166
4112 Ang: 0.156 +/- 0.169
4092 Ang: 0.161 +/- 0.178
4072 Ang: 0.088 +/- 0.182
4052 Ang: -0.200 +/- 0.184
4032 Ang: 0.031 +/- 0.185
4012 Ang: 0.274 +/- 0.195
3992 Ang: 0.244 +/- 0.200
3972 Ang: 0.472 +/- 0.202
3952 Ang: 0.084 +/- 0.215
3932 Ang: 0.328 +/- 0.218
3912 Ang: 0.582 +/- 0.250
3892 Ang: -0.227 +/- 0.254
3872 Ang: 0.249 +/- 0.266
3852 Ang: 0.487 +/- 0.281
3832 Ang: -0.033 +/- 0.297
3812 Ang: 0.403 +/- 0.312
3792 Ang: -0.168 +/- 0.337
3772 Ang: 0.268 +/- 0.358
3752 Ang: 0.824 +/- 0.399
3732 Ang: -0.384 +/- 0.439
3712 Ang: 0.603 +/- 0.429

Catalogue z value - 0.983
